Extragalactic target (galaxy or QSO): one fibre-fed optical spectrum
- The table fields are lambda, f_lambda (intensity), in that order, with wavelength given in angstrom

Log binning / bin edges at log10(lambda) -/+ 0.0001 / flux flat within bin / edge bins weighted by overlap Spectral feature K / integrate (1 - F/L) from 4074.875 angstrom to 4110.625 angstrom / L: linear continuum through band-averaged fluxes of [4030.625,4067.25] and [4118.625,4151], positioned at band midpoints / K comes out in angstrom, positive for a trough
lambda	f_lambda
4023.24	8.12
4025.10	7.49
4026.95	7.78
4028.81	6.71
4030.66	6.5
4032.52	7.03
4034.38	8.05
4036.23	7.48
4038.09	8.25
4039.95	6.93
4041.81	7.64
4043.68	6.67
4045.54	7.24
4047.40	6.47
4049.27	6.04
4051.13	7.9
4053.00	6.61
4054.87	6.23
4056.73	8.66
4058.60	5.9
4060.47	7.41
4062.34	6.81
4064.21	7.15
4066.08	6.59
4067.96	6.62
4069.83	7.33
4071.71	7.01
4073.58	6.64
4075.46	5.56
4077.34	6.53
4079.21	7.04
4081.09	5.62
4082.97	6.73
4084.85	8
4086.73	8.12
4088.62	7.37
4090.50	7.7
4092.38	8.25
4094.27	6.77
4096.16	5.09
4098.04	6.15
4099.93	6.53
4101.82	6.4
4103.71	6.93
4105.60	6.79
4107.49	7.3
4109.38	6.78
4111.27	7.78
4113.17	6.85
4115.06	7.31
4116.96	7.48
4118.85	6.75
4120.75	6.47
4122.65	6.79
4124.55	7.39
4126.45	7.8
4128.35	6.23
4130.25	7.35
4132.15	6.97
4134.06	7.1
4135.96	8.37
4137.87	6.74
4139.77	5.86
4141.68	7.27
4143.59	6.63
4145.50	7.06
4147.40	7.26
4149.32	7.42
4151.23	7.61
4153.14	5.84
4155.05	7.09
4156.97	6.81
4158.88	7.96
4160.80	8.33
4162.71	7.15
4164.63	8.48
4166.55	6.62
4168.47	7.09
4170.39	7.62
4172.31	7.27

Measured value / 1.1 angstrom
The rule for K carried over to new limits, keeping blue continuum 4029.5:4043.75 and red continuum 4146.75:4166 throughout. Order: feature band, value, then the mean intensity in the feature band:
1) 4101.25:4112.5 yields 0.54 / 7.01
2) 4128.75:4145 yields 0.80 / 7.01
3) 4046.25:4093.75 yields 2.48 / 6.97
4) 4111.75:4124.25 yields 0.63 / 6.99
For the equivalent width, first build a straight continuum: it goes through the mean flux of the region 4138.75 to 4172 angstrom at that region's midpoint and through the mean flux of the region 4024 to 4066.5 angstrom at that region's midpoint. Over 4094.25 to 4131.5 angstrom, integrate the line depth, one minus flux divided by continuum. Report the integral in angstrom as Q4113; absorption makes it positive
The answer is 1.6 angstrom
